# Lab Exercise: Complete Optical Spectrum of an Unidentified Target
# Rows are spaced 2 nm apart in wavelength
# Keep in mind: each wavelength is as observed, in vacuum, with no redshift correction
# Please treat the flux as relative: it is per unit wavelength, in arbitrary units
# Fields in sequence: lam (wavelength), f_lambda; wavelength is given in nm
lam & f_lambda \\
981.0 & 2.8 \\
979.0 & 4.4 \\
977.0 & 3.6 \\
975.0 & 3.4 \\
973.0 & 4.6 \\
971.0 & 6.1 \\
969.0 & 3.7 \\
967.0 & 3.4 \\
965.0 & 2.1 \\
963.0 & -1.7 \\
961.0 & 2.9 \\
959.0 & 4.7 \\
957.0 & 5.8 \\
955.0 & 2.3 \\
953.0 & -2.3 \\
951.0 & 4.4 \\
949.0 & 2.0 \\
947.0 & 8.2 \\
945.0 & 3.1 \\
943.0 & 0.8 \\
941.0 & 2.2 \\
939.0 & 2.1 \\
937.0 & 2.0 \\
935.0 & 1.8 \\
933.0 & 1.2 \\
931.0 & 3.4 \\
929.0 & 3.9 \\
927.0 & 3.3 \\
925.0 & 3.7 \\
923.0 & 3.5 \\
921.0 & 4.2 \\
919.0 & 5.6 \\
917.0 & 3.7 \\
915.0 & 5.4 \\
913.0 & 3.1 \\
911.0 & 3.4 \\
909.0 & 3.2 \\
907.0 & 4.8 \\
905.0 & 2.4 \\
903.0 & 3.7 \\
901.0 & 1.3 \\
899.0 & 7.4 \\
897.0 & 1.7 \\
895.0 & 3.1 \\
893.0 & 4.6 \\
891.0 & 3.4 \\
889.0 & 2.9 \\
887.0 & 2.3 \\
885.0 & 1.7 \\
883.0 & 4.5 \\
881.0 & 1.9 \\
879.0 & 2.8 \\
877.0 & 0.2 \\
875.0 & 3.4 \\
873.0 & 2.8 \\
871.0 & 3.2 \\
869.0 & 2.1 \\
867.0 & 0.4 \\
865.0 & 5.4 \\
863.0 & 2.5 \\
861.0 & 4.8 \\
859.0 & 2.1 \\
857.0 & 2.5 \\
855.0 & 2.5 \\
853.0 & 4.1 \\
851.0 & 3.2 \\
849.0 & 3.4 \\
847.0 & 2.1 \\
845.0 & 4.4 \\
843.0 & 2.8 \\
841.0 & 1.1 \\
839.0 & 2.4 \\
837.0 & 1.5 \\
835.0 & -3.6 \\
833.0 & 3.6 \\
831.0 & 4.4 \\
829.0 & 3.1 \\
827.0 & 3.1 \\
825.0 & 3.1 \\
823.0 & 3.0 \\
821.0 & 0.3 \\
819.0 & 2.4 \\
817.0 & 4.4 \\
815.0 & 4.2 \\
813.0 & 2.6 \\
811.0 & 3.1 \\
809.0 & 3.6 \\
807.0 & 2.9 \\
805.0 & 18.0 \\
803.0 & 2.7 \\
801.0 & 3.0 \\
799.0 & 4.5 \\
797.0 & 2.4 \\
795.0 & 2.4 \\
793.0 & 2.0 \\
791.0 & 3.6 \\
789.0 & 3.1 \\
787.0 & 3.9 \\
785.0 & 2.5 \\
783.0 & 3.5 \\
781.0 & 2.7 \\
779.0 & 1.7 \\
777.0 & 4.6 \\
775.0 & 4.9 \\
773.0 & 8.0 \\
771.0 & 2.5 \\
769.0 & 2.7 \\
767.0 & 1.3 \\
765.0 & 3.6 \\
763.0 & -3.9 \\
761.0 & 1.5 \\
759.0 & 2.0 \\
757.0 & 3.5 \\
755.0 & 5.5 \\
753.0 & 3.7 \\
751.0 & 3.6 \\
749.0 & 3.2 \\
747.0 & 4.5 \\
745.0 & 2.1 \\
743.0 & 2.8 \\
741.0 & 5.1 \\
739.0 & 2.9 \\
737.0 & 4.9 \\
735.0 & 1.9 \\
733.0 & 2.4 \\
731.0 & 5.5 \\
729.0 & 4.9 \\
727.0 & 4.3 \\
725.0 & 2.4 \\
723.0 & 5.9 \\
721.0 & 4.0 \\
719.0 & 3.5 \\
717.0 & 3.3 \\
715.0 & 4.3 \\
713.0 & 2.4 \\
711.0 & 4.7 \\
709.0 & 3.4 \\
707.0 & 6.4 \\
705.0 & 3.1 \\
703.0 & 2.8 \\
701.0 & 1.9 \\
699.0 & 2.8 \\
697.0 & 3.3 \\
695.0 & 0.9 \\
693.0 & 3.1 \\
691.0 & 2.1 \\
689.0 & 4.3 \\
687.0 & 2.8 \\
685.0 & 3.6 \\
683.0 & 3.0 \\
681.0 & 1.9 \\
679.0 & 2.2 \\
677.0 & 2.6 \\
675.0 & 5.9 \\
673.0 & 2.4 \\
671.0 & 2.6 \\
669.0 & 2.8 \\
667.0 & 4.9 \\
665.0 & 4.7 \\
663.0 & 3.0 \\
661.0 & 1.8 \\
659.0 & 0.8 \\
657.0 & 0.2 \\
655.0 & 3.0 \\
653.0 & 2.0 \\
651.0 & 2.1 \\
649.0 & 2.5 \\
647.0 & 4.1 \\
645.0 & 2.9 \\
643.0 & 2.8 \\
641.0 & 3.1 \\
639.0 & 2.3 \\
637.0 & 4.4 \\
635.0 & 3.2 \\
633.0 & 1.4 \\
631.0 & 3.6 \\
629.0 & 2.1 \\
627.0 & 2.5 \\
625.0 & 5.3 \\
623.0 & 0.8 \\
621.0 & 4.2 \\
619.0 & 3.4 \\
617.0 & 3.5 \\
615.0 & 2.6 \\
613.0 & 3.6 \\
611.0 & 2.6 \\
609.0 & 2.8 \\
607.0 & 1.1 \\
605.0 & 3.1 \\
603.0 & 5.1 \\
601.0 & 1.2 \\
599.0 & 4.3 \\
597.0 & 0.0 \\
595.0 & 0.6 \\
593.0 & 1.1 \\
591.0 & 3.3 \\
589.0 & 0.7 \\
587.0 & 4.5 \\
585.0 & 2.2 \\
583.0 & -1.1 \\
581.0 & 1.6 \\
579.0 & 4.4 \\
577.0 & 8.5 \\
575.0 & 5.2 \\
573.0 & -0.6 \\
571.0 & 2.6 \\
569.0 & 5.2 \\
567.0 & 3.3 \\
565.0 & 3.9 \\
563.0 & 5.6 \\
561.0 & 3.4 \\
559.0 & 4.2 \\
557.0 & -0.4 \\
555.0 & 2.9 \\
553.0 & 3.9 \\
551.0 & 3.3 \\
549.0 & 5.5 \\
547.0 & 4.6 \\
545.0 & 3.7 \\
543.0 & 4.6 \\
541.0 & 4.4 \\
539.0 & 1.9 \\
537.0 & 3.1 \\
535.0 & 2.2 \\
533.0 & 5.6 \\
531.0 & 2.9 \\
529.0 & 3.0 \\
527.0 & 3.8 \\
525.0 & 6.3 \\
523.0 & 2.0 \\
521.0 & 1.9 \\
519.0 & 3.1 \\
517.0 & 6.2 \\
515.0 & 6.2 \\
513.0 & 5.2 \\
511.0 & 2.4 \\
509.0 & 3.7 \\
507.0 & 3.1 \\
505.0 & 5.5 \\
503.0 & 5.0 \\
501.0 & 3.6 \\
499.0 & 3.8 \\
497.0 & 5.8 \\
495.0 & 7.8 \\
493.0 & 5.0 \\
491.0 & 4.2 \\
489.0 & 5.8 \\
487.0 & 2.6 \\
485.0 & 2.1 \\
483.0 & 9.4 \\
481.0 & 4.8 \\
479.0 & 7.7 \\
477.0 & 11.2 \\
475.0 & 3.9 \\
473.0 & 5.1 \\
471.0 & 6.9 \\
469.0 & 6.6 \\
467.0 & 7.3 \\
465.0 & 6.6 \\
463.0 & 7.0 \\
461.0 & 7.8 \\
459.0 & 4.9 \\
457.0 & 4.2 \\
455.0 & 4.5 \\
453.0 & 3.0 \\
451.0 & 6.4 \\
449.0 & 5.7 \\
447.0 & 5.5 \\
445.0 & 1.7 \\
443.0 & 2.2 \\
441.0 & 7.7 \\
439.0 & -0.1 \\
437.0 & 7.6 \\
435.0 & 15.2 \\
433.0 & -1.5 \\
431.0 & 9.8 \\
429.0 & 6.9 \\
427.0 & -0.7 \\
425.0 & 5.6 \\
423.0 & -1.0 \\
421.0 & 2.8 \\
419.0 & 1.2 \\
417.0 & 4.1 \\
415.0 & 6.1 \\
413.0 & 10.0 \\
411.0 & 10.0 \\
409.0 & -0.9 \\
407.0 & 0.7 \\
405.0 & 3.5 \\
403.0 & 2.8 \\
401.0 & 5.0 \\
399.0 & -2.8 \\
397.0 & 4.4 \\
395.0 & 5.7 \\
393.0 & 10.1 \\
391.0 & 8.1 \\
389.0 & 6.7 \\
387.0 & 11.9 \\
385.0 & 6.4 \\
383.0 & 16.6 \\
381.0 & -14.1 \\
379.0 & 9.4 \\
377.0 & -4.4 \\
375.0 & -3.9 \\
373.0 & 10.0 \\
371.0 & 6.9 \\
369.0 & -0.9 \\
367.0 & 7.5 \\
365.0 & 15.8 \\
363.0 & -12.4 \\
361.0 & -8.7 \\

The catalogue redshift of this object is 1.16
